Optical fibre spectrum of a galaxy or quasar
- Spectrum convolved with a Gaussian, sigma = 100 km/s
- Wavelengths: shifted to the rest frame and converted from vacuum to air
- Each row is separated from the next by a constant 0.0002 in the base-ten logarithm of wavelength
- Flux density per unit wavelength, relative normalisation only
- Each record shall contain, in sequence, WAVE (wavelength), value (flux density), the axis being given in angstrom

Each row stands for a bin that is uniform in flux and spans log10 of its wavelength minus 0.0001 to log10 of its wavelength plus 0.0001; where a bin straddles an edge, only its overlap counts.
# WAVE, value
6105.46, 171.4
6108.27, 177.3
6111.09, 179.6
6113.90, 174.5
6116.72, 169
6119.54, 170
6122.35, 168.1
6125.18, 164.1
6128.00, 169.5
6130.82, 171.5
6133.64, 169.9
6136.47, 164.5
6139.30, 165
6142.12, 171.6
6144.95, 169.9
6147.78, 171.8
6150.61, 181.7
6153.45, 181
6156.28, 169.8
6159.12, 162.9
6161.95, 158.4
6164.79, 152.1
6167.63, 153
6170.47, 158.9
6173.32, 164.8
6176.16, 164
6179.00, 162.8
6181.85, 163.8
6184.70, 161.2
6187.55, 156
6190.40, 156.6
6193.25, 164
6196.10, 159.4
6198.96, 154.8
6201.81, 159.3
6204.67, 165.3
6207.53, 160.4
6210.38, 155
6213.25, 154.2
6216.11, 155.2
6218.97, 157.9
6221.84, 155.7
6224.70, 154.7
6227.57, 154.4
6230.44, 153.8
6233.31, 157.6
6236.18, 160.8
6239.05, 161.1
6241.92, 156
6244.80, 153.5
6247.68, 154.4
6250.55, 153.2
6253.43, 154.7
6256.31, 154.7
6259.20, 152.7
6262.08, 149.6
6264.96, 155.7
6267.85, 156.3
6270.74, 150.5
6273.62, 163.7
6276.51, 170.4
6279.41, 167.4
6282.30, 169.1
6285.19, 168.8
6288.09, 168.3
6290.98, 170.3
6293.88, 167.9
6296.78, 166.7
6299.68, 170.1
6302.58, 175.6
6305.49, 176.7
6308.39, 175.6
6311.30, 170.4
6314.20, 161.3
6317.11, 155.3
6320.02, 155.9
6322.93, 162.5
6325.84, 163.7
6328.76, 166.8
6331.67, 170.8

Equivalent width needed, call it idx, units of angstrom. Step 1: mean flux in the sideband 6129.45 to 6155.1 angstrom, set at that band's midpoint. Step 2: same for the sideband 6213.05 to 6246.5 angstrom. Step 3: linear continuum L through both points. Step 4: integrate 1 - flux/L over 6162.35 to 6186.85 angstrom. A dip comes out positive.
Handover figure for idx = 0.9 angstrom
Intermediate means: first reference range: 172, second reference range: 156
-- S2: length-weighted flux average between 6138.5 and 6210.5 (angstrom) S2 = 163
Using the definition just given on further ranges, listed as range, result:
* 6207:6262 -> 156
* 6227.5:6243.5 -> 158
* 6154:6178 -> 161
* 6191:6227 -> 158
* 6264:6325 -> 166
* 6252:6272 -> 153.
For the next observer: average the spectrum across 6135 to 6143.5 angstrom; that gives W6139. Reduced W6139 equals 167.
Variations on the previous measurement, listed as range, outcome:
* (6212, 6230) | 155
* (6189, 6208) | 160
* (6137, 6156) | 173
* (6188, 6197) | 160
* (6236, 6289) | 159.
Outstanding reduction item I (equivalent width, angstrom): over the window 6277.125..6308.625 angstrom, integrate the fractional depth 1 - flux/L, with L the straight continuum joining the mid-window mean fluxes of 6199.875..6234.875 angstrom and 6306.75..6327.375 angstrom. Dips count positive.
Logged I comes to -1.6 angstrom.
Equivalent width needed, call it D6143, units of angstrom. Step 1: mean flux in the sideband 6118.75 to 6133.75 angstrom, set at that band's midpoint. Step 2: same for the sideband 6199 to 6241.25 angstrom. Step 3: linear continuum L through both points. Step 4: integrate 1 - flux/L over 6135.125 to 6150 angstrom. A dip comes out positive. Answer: -0.2 angstrom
